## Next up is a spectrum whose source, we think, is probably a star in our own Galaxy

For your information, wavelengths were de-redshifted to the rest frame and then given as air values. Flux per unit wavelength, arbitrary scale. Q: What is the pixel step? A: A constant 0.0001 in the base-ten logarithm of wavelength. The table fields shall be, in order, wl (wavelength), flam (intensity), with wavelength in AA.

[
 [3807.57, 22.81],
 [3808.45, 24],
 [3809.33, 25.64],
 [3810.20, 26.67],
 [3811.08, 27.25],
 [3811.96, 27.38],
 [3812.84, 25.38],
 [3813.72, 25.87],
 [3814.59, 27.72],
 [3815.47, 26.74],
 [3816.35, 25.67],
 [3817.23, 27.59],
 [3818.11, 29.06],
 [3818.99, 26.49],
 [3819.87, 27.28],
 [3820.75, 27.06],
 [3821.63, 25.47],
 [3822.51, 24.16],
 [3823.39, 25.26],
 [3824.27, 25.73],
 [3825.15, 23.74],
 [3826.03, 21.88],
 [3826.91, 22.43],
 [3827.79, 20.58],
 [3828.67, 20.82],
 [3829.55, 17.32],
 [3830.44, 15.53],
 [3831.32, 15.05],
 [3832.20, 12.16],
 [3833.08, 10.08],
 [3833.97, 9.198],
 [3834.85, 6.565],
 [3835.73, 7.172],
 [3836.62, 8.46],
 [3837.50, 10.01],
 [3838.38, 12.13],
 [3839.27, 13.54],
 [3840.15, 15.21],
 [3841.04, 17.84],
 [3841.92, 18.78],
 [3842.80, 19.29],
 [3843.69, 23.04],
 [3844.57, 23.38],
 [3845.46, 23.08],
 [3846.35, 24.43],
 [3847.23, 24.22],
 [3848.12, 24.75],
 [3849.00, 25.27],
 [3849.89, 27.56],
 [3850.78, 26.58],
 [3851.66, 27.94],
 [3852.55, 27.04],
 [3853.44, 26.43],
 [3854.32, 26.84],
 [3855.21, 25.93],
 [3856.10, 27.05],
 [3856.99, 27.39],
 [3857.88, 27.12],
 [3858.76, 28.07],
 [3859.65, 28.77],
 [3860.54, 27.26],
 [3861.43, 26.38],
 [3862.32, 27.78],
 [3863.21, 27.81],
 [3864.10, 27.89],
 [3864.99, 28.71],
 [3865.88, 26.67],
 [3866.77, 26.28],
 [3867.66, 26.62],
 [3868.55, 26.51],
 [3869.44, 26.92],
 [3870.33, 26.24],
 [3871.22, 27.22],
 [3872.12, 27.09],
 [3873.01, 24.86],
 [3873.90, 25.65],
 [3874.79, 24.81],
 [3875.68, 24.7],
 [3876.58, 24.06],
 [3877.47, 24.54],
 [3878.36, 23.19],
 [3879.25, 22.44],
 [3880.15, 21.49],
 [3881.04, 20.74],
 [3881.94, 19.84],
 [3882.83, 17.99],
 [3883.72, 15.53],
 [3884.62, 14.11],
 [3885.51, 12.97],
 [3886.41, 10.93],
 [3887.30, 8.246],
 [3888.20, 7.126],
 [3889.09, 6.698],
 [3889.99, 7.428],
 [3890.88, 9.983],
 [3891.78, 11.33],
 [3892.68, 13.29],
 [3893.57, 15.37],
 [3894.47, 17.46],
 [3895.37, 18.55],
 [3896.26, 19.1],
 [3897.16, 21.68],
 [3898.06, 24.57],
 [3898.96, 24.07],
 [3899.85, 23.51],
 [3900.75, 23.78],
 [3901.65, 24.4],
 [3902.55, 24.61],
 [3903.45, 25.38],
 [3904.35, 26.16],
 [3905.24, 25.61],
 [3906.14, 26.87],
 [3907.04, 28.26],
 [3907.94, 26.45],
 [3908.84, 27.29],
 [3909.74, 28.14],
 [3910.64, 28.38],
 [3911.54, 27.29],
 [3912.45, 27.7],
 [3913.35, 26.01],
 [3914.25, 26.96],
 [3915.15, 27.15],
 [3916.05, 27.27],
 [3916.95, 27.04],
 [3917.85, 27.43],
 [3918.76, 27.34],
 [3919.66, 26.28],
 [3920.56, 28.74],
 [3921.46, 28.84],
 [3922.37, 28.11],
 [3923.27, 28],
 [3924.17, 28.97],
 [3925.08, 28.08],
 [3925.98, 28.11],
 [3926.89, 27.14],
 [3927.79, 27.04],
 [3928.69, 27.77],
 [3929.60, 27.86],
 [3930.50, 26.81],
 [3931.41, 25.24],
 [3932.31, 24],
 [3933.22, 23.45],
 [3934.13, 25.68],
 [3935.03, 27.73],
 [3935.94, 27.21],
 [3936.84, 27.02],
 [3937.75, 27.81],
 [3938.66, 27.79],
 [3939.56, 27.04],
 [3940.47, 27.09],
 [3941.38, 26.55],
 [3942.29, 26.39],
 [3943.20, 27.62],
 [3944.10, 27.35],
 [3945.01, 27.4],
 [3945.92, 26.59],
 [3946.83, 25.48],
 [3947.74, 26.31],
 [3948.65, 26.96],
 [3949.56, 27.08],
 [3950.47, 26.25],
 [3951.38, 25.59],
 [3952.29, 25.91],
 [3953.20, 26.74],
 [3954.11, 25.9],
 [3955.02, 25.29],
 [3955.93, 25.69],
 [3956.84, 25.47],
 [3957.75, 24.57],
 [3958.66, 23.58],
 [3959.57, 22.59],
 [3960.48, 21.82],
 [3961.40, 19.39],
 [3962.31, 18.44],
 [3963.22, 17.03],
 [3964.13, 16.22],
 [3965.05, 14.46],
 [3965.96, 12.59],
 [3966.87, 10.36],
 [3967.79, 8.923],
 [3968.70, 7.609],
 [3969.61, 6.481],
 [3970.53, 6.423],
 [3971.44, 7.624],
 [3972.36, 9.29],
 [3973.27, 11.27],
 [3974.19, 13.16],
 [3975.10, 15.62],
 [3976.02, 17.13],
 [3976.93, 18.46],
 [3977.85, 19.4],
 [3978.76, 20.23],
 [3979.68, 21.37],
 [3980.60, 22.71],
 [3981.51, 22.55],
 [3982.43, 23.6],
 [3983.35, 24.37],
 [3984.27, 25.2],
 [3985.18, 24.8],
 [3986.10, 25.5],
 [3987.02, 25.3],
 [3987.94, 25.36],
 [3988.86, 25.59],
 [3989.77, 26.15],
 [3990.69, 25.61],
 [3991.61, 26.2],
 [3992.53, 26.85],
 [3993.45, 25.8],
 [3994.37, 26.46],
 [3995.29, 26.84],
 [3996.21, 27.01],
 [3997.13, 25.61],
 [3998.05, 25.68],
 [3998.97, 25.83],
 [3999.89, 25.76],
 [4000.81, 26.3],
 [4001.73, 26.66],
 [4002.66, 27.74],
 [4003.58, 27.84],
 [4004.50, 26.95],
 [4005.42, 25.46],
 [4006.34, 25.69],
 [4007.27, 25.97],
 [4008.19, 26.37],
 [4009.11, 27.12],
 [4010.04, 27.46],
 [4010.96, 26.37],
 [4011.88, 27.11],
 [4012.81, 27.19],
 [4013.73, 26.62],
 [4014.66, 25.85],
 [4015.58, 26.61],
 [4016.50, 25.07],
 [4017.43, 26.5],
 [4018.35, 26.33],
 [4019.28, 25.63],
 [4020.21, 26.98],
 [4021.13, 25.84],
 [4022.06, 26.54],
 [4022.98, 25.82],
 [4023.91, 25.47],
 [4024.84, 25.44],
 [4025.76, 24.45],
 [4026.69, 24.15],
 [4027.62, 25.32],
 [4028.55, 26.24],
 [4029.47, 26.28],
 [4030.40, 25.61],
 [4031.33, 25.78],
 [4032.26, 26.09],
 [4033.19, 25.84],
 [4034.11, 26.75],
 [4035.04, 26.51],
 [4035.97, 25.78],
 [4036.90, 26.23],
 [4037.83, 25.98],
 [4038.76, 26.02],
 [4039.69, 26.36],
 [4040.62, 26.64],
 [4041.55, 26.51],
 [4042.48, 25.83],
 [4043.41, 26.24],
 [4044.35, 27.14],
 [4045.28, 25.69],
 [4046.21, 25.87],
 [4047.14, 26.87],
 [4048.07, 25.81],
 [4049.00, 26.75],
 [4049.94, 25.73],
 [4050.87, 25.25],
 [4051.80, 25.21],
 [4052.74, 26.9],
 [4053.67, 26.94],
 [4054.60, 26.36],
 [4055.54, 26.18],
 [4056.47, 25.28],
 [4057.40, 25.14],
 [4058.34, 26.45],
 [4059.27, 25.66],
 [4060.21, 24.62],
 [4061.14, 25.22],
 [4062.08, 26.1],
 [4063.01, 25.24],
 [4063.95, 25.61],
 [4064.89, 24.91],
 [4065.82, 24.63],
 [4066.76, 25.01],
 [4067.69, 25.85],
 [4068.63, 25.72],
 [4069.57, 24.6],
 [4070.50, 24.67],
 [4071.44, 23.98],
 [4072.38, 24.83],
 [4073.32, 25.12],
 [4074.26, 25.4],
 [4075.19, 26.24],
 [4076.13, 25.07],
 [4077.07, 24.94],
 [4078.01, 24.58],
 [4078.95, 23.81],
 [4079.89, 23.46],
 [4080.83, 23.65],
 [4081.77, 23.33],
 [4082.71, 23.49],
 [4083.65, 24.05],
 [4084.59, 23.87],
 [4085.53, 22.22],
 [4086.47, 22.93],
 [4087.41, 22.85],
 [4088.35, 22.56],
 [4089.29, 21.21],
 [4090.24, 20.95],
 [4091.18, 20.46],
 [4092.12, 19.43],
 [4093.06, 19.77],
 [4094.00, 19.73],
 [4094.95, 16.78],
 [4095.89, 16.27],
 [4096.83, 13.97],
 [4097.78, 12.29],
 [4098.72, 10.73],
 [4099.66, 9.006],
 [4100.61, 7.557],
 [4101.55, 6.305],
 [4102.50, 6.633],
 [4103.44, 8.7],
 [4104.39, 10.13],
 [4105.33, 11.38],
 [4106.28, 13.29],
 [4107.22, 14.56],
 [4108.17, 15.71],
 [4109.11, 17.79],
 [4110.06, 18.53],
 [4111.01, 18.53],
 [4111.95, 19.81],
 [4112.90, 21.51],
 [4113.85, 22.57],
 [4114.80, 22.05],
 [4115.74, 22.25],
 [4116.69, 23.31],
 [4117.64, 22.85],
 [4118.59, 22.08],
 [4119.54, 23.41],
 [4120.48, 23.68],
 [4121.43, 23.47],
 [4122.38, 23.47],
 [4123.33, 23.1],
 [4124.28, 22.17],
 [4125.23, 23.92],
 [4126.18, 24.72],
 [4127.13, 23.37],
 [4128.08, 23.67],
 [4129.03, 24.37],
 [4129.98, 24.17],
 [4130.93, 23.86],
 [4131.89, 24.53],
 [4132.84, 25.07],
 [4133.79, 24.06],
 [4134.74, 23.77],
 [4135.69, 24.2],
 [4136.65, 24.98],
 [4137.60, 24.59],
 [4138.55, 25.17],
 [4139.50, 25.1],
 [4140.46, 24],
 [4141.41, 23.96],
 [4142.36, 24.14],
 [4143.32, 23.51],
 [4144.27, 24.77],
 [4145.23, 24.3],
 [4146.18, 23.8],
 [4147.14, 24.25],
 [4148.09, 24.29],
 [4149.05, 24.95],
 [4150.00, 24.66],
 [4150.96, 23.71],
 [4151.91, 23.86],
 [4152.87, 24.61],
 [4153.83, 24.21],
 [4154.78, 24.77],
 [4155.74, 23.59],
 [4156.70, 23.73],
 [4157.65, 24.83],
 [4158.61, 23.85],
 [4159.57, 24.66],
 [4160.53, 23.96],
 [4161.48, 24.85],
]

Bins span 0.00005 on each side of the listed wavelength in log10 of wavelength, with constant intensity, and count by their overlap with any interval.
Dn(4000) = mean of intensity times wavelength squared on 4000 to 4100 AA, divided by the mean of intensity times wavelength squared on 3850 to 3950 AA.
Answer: 1.1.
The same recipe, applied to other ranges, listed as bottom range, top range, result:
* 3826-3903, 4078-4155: 1.15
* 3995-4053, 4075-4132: 0.79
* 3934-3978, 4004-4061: 1.29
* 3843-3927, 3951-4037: 1.03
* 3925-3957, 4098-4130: 0.75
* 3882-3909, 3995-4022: 1.51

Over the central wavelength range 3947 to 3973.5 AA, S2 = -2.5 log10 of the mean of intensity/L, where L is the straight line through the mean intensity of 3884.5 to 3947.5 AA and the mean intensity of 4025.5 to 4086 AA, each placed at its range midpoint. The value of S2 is 0.27 mag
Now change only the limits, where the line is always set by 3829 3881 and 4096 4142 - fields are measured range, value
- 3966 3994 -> 0.12 mag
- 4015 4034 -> -0.24 mag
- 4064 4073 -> -0.23 mag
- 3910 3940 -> -0.25 mag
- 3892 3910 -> -0.05 mag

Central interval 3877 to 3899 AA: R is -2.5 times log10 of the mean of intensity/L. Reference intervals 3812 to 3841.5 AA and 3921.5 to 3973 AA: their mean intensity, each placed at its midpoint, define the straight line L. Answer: 0.30 mag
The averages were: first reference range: 19.8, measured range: 16.2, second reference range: 23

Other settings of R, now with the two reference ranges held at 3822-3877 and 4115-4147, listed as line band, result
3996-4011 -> -0.14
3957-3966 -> 0.18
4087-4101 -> 0.36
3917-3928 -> -0.22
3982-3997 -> -0.11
